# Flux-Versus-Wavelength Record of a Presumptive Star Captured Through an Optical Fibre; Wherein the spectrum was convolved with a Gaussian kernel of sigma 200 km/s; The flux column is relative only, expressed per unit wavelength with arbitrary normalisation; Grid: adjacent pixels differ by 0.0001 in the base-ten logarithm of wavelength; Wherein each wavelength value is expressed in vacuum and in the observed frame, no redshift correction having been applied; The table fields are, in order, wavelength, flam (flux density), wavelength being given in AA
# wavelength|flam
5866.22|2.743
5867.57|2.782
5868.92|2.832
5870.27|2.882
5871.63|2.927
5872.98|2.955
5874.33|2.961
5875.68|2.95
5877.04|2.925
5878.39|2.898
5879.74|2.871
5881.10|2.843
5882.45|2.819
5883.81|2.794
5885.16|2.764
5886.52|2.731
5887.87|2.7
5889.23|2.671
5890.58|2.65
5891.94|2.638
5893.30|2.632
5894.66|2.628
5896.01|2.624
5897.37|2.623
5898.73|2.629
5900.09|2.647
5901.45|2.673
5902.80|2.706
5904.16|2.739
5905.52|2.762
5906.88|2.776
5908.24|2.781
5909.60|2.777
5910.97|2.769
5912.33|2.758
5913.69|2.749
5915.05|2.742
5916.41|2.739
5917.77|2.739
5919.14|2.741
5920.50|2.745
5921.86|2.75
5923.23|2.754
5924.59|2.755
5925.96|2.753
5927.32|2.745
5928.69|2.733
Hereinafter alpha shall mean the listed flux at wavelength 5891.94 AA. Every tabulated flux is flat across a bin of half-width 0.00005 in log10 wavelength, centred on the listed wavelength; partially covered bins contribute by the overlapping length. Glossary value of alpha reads 2.638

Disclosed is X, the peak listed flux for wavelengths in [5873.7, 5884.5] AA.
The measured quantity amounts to 2.961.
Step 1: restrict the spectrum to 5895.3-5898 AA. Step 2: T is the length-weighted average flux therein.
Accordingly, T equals 2.63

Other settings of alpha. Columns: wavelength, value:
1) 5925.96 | 2.753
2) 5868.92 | 2.832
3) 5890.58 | 2.65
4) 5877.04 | 2.925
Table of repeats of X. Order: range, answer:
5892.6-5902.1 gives 2.673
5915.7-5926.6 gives 2.755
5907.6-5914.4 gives 2.781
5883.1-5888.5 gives 2.794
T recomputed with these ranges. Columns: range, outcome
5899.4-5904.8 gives 2.69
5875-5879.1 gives 2.93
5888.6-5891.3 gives 2.66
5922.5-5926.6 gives 2.75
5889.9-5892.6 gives 2.65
